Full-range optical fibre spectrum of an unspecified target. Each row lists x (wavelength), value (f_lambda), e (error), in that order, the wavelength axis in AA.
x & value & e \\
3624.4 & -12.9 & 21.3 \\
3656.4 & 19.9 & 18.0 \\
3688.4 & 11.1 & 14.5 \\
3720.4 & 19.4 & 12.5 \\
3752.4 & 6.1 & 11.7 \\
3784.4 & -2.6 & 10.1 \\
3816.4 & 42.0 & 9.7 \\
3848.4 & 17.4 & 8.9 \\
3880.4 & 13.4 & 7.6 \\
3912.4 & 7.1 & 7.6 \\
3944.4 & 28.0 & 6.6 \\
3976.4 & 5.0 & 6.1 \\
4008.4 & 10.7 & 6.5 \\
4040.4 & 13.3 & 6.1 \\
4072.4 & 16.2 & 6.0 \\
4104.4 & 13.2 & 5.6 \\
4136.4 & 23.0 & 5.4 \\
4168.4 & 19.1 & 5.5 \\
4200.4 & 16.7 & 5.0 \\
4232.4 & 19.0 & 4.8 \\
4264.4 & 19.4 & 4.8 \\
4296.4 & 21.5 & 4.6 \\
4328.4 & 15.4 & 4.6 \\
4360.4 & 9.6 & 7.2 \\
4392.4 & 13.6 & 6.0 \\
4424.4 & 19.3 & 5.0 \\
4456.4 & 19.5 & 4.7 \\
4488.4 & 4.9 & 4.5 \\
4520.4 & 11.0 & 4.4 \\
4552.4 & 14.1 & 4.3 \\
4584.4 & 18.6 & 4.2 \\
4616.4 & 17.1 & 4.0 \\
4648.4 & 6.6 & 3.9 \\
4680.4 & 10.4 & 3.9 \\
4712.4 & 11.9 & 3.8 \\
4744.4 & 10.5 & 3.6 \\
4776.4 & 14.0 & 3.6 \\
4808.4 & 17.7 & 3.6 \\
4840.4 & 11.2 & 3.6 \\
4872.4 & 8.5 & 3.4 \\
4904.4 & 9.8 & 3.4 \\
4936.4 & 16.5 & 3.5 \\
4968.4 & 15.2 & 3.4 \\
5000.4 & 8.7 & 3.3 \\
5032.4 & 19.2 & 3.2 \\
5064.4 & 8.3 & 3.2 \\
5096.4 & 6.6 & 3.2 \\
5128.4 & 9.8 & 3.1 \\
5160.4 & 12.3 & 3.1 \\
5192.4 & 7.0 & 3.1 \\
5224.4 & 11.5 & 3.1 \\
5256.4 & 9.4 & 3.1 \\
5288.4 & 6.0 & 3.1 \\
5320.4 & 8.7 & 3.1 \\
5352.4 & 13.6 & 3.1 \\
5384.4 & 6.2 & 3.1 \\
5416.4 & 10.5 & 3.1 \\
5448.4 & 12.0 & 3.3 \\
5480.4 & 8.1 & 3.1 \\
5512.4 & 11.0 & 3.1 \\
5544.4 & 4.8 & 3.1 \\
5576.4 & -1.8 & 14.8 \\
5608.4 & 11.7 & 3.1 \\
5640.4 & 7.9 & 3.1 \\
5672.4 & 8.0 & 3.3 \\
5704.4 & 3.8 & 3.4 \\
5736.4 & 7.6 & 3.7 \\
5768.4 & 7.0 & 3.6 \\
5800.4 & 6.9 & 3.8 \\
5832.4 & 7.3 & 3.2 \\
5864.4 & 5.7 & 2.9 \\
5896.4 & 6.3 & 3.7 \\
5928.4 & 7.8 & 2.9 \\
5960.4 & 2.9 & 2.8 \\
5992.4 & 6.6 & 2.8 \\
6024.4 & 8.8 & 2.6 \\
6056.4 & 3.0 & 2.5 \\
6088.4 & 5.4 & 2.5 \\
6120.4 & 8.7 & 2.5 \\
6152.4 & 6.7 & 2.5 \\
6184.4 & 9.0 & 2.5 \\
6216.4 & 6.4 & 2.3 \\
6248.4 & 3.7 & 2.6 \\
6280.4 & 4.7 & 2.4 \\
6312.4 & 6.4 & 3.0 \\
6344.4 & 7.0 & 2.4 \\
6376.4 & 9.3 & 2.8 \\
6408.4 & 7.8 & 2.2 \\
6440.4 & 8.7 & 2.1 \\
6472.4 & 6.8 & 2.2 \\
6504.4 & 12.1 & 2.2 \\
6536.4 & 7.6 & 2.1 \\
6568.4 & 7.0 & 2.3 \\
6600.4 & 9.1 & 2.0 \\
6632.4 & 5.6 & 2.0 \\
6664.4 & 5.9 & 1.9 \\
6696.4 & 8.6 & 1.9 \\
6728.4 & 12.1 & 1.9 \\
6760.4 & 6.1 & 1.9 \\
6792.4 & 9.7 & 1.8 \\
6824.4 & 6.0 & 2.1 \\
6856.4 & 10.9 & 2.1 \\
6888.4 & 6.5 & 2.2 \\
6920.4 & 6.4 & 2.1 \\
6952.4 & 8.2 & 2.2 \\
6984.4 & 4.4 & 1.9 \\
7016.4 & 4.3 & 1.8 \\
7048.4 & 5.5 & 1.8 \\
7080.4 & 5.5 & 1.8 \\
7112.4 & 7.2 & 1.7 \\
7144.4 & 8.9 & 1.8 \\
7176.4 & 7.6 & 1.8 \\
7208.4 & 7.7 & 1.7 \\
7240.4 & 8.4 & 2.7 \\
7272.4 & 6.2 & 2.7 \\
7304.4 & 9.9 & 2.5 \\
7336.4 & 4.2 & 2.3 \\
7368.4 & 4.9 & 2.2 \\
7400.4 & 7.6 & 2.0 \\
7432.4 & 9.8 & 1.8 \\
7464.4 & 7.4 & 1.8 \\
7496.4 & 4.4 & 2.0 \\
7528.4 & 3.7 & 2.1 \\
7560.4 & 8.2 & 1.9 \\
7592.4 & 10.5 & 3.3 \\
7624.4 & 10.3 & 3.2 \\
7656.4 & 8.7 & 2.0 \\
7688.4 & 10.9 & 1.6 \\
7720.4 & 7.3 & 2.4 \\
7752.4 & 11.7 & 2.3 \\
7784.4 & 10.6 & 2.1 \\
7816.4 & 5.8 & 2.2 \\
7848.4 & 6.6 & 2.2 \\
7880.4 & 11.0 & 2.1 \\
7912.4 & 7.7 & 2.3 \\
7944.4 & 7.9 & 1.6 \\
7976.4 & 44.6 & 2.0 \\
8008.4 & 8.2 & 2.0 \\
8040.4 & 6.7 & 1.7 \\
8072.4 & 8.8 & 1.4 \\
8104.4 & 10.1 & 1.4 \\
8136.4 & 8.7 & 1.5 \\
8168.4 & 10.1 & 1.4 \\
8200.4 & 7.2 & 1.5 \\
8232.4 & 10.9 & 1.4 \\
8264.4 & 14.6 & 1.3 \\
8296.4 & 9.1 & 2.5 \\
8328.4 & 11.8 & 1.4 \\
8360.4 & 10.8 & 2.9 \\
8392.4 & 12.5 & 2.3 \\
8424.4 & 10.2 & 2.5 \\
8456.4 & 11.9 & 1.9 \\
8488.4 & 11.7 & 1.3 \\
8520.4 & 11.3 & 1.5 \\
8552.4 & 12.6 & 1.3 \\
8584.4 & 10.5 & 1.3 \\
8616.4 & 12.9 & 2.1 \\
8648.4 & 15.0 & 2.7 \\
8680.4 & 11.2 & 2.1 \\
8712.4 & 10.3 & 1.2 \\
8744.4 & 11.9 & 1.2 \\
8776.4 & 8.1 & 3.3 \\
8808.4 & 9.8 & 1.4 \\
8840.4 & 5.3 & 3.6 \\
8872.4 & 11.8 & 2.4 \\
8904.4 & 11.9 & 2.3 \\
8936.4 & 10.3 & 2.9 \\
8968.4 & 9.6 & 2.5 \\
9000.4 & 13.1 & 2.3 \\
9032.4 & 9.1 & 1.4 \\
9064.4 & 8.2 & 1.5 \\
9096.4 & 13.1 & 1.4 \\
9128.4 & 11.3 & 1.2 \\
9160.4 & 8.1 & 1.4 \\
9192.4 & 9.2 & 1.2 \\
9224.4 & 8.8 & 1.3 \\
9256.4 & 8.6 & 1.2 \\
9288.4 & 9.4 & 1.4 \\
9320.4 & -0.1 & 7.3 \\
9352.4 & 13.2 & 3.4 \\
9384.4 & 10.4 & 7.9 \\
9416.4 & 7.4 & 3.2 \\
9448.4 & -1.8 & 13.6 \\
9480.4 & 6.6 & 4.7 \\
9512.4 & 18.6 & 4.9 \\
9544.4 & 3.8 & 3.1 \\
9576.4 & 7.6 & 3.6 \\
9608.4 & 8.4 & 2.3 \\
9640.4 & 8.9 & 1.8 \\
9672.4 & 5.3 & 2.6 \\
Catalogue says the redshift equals 1.14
